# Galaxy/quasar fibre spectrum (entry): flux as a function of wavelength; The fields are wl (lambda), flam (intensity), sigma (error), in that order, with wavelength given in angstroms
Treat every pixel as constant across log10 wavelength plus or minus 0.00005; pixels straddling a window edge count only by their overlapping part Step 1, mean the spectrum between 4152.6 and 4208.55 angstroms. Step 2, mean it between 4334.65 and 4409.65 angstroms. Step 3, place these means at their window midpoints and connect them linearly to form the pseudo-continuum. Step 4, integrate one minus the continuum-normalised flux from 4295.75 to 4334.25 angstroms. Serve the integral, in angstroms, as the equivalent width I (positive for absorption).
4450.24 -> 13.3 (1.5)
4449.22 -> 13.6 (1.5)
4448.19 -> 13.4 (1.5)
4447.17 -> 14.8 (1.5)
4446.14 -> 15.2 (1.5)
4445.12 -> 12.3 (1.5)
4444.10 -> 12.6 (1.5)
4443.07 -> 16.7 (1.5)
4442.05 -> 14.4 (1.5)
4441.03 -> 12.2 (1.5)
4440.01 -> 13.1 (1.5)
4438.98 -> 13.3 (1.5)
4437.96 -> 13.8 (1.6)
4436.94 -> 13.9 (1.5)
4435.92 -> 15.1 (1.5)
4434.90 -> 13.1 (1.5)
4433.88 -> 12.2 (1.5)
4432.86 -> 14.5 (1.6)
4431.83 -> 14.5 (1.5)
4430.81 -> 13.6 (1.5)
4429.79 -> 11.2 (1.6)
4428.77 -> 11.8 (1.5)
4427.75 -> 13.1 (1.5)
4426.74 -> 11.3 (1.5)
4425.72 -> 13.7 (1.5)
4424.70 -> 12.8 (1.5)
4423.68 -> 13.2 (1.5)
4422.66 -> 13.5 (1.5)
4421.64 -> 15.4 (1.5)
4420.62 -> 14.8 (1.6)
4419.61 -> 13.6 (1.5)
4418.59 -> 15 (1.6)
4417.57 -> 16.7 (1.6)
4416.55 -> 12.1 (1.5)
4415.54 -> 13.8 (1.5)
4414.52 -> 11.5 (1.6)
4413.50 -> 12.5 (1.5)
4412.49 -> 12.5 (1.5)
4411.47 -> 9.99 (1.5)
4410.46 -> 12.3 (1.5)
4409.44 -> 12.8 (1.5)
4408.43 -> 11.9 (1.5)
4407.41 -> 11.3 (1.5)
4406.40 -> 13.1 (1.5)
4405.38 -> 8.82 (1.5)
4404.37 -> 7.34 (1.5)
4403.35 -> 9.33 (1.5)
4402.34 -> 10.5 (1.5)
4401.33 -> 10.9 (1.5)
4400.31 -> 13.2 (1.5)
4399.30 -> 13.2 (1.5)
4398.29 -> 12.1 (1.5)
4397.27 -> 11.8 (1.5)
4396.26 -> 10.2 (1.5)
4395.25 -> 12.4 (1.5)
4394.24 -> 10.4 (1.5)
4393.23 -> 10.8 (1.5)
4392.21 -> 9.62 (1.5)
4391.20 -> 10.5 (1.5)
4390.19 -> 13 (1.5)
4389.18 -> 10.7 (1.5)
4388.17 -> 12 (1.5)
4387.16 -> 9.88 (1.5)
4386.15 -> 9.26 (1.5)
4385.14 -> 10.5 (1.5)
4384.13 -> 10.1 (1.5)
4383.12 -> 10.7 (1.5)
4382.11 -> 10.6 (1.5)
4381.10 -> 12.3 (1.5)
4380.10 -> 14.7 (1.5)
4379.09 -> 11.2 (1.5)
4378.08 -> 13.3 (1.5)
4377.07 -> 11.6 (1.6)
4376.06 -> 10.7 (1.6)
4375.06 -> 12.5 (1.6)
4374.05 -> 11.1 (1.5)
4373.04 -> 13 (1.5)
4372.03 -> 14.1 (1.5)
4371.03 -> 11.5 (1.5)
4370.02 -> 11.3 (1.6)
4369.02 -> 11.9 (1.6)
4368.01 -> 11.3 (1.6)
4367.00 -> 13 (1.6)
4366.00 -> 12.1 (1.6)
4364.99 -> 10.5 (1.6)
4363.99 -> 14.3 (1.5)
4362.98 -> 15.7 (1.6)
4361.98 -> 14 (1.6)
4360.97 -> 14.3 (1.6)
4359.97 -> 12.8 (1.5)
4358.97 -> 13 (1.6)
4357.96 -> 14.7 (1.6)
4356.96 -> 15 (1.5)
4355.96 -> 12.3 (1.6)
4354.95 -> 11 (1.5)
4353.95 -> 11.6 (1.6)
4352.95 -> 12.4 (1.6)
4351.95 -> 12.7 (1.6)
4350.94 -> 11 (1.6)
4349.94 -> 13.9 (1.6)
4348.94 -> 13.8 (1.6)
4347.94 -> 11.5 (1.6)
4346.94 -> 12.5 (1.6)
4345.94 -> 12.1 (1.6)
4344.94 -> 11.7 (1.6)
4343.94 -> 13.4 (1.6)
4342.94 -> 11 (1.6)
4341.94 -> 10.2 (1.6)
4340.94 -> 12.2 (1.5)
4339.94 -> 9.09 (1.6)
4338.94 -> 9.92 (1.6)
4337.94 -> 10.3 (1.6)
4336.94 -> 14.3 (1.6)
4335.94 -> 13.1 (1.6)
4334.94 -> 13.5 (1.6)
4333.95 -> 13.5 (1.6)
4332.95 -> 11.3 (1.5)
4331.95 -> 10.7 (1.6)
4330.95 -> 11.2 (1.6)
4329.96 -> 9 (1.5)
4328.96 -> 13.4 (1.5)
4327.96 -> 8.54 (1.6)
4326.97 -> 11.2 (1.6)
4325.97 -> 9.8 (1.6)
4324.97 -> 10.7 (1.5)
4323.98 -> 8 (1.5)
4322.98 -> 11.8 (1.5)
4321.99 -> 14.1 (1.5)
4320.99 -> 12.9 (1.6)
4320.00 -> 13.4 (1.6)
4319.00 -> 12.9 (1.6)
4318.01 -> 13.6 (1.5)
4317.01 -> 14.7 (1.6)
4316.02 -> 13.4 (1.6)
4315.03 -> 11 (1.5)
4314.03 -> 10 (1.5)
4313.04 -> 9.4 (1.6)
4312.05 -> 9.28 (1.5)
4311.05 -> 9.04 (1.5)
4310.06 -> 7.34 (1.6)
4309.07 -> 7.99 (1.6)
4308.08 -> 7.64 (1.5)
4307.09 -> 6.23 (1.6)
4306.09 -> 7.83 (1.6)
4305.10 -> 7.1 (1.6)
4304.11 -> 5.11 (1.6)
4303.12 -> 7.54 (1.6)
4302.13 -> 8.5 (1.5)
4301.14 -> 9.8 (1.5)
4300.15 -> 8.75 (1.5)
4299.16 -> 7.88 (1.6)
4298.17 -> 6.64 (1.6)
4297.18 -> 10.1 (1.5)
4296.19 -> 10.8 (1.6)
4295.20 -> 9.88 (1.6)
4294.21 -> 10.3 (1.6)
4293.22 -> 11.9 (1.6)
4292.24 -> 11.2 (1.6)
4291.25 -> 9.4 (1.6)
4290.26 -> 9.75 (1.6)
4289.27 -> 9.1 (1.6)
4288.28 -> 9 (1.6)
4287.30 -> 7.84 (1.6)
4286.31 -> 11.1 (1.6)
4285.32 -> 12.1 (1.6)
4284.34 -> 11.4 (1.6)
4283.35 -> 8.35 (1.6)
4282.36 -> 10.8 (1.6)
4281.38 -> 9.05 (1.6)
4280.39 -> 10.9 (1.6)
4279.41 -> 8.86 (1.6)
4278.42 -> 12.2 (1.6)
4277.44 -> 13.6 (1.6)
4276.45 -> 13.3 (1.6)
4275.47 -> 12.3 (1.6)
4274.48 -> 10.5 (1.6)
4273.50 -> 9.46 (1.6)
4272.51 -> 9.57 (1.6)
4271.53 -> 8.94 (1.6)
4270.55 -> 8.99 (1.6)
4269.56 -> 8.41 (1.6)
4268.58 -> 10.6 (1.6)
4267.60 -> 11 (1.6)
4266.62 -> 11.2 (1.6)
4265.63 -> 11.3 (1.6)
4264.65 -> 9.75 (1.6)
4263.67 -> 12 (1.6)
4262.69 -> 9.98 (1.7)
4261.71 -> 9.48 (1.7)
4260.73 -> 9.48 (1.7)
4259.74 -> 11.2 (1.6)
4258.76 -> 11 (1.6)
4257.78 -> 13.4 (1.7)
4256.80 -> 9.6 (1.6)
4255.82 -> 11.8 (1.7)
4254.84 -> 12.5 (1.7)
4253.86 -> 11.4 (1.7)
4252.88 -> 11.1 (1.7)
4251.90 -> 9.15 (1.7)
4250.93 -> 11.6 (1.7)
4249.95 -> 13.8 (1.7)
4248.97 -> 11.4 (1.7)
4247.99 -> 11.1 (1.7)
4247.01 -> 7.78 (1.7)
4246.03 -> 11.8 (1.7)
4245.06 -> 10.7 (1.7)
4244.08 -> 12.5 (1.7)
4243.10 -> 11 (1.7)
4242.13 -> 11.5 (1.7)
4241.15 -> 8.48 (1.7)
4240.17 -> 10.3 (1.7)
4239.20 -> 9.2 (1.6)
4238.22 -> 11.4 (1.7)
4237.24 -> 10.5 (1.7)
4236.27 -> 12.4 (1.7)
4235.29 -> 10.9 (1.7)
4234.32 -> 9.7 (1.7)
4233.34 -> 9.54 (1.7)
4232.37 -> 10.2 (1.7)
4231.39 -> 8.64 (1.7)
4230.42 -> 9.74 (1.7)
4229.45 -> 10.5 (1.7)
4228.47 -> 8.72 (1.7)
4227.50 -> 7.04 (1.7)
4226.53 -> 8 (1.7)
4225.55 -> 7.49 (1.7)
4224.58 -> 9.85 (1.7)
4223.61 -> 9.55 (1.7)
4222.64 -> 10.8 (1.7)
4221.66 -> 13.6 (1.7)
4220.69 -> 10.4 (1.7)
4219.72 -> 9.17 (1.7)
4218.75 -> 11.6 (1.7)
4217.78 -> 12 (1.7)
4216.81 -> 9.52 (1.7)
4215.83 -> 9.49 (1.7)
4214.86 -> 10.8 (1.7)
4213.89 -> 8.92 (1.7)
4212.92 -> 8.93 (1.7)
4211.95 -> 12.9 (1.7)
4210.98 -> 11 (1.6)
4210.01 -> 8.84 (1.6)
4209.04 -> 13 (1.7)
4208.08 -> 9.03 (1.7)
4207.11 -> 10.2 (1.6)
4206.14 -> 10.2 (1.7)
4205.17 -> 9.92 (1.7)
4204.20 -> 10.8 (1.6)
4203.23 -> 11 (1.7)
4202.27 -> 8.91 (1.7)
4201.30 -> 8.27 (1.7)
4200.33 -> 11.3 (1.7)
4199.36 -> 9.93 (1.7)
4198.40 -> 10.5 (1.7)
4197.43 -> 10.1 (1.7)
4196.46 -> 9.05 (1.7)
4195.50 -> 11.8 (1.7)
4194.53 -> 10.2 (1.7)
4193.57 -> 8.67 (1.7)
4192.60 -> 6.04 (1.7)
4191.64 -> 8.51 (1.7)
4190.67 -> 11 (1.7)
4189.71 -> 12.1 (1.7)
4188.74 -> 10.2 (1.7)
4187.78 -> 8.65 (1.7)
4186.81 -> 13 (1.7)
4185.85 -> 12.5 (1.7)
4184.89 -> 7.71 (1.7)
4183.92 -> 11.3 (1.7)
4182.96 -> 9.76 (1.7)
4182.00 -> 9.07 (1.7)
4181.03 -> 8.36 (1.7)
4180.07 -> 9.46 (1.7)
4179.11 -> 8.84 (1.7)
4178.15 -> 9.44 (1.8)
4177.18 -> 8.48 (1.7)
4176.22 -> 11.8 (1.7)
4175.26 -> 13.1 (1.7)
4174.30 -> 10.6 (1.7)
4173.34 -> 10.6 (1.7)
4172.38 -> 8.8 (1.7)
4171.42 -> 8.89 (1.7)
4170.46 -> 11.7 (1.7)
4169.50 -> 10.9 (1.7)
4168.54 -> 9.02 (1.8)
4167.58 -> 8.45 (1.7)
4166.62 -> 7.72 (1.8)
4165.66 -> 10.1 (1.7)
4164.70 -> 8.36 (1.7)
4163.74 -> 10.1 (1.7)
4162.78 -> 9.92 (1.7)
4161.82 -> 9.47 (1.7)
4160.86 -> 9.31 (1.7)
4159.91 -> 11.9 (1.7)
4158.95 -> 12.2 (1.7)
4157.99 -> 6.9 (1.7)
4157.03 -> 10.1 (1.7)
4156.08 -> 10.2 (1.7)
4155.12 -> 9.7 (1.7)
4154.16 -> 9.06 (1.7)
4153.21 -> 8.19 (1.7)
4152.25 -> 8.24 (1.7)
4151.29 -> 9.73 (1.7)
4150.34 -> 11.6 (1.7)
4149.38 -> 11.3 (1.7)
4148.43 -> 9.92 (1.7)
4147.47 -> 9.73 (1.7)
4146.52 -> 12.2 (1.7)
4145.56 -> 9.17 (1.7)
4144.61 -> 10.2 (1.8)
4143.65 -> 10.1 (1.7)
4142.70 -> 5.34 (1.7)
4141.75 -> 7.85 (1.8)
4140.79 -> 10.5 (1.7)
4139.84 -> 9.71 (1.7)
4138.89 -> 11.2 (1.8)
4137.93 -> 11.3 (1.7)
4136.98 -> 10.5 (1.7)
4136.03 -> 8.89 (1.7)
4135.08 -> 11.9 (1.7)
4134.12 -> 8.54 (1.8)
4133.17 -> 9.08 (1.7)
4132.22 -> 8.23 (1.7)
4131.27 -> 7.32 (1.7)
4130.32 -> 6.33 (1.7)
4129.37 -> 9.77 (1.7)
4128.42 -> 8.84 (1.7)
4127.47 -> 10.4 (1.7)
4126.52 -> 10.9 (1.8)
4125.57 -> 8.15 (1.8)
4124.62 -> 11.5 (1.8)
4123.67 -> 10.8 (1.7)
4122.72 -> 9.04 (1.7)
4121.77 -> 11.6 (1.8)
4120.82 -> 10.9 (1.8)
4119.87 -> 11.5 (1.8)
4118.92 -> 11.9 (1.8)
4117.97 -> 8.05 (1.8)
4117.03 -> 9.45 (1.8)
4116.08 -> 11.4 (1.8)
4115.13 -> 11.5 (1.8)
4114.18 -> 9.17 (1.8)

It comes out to 4.2 angstroms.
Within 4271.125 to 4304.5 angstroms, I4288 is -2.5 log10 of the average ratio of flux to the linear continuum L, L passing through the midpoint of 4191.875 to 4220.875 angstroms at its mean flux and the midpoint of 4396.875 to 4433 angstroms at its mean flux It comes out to 0.11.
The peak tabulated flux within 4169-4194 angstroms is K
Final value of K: 13.1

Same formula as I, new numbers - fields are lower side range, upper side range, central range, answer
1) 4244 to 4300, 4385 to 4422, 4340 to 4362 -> -2.4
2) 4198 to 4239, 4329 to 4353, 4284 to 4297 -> 1.0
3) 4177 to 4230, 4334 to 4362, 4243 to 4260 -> -0.8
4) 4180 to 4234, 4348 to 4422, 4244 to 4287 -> -0.5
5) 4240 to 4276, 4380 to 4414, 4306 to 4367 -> -3.9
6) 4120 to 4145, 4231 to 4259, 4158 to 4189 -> 0.3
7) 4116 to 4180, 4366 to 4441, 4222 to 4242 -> 1.6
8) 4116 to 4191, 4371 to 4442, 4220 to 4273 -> 1.6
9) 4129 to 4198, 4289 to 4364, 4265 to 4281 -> -0.1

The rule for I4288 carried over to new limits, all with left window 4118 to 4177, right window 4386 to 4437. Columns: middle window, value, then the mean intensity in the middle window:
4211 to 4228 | 0.048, 10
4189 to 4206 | 0.042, 9.9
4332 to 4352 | -0.038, 12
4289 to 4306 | 0.234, 9.01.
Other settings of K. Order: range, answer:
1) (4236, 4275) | 13.8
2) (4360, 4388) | 15.7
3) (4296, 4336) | 14.7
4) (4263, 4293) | 13.6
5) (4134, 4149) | 12.2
